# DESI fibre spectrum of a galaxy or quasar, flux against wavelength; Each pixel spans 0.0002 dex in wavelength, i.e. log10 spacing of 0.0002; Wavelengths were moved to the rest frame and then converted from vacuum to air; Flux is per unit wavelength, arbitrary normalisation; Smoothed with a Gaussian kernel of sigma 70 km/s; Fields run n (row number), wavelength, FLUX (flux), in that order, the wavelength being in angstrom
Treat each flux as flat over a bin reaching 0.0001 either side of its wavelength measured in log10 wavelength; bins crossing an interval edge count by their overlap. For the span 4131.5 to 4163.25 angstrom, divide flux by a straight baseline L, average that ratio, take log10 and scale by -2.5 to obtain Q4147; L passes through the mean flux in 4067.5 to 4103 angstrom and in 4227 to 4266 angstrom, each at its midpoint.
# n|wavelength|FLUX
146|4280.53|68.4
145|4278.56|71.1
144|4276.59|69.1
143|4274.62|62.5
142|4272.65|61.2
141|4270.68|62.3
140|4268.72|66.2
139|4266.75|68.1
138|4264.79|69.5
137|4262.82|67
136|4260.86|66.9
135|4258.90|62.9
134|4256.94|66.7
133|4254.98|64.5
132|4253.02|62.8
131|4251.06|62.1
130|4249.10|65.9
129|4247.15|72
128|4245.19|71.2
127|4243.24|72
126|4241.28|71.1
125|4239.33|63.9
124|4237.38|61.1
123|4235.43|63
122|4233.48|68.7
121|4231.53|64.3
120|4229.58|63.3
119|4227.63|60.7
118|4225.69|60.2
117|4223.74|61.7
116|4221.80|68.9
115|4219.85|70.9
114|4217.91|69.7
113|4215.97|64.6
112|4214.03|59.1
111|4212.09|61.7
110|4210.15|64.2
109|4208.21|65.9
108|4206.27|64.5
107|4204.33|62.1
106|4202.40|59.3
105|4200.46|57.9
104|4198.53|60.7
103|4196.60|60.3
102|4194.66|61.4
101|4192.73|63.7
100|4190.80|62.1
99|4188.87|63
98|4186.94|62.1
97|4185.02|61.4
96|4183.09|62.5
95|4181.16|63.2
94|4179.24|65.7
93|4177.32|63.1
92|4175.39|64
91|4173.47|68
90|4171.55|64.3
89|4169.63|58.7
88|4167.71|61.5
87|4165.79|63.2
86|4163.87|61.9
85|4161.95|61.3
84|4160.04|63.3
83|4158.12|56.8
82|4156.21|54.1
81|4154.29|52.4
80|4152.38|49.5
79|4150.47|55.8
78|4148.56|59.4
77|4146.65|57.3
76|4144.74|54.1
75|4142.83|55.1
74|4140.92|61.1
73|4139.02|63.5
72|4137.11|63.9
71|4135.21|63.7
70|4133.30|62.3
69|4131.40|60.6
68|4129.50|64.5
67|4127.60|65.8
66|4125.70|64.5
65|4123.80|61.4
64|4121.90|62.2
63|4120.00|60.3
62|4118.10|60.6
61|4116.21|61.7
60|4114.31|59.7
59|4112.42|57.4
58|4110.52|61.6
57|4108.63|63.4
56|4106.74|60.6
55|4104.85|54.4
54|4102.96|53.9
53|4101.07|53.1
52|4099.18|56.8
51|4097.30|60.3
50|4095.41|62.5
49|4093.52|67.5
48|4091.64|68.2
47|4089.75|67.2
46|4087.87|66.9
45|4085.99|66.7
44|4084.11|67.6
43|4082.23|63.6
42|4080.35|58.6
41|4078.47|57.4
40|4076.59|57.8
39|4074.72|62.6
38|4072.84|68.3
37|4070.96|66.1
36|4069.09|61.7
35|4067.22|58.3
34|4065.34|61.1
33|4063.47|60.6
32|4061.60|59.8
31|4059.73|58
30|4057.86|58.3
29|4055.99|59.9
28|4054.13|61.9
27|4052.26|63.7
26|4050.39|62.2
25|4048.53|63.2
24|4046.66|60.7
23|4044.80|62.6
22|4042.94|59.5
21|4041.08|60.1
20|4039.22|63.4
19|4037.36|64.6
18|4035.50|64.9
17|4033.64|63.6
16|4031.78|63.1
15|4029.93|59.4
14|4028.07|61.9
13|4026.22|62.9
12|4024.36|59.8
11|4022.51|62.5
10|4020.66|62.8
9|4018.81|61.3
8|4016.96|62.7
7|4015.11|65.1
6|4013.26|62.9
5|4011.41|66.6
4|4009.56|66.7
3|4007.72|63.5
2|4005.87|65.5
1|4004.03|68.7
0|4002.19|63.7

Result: 0.10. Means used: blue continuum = 62.6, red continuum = 66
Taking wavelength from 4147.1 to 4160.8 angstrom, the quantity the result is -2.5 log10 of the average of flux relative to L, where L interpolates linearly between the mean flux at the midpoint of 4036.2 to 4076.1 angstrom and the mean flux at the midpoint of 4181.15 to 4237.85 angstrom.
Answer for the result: 0.12 mag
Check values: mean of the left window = 61.7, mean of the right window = 63.1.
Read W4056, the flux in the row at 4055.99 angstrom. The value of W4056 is 59.9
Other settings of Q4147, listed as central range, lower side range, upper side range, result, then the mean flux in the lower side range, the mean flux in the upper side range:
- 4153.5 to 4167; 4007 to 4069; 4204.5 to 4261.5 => 0.088 mag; 62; 65.3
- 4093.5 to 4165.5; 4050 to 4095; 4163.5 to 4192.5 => 0.058 mag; 62.7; 63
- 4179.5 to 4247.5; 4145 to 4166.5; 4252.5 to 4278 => -0.039 mag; 57.5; 65.5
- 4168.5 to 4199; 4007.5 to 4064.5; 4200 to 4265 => 0.026 mag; 62.2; 65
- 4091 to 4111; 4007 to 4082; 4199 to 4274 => 0.049 mag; 62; 64.9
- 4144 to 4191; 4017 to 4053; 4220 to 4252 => 0.073 mag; 62.2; 65.8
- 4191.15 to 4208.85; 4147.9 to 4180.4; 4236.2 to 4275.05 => 0.014 mag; 60.2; 66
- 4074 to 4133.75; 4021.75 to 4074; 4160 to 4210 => 0.009 mag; 61.9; 62.5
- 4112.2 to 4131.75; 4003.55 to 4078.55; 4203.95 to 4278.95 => 0.029 mag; 62.3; 65.5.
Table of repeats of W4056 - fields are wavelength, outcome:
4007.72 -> 63.5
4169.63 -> 58.7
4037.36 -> 64.6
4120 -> 60.3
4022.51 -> 62.5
